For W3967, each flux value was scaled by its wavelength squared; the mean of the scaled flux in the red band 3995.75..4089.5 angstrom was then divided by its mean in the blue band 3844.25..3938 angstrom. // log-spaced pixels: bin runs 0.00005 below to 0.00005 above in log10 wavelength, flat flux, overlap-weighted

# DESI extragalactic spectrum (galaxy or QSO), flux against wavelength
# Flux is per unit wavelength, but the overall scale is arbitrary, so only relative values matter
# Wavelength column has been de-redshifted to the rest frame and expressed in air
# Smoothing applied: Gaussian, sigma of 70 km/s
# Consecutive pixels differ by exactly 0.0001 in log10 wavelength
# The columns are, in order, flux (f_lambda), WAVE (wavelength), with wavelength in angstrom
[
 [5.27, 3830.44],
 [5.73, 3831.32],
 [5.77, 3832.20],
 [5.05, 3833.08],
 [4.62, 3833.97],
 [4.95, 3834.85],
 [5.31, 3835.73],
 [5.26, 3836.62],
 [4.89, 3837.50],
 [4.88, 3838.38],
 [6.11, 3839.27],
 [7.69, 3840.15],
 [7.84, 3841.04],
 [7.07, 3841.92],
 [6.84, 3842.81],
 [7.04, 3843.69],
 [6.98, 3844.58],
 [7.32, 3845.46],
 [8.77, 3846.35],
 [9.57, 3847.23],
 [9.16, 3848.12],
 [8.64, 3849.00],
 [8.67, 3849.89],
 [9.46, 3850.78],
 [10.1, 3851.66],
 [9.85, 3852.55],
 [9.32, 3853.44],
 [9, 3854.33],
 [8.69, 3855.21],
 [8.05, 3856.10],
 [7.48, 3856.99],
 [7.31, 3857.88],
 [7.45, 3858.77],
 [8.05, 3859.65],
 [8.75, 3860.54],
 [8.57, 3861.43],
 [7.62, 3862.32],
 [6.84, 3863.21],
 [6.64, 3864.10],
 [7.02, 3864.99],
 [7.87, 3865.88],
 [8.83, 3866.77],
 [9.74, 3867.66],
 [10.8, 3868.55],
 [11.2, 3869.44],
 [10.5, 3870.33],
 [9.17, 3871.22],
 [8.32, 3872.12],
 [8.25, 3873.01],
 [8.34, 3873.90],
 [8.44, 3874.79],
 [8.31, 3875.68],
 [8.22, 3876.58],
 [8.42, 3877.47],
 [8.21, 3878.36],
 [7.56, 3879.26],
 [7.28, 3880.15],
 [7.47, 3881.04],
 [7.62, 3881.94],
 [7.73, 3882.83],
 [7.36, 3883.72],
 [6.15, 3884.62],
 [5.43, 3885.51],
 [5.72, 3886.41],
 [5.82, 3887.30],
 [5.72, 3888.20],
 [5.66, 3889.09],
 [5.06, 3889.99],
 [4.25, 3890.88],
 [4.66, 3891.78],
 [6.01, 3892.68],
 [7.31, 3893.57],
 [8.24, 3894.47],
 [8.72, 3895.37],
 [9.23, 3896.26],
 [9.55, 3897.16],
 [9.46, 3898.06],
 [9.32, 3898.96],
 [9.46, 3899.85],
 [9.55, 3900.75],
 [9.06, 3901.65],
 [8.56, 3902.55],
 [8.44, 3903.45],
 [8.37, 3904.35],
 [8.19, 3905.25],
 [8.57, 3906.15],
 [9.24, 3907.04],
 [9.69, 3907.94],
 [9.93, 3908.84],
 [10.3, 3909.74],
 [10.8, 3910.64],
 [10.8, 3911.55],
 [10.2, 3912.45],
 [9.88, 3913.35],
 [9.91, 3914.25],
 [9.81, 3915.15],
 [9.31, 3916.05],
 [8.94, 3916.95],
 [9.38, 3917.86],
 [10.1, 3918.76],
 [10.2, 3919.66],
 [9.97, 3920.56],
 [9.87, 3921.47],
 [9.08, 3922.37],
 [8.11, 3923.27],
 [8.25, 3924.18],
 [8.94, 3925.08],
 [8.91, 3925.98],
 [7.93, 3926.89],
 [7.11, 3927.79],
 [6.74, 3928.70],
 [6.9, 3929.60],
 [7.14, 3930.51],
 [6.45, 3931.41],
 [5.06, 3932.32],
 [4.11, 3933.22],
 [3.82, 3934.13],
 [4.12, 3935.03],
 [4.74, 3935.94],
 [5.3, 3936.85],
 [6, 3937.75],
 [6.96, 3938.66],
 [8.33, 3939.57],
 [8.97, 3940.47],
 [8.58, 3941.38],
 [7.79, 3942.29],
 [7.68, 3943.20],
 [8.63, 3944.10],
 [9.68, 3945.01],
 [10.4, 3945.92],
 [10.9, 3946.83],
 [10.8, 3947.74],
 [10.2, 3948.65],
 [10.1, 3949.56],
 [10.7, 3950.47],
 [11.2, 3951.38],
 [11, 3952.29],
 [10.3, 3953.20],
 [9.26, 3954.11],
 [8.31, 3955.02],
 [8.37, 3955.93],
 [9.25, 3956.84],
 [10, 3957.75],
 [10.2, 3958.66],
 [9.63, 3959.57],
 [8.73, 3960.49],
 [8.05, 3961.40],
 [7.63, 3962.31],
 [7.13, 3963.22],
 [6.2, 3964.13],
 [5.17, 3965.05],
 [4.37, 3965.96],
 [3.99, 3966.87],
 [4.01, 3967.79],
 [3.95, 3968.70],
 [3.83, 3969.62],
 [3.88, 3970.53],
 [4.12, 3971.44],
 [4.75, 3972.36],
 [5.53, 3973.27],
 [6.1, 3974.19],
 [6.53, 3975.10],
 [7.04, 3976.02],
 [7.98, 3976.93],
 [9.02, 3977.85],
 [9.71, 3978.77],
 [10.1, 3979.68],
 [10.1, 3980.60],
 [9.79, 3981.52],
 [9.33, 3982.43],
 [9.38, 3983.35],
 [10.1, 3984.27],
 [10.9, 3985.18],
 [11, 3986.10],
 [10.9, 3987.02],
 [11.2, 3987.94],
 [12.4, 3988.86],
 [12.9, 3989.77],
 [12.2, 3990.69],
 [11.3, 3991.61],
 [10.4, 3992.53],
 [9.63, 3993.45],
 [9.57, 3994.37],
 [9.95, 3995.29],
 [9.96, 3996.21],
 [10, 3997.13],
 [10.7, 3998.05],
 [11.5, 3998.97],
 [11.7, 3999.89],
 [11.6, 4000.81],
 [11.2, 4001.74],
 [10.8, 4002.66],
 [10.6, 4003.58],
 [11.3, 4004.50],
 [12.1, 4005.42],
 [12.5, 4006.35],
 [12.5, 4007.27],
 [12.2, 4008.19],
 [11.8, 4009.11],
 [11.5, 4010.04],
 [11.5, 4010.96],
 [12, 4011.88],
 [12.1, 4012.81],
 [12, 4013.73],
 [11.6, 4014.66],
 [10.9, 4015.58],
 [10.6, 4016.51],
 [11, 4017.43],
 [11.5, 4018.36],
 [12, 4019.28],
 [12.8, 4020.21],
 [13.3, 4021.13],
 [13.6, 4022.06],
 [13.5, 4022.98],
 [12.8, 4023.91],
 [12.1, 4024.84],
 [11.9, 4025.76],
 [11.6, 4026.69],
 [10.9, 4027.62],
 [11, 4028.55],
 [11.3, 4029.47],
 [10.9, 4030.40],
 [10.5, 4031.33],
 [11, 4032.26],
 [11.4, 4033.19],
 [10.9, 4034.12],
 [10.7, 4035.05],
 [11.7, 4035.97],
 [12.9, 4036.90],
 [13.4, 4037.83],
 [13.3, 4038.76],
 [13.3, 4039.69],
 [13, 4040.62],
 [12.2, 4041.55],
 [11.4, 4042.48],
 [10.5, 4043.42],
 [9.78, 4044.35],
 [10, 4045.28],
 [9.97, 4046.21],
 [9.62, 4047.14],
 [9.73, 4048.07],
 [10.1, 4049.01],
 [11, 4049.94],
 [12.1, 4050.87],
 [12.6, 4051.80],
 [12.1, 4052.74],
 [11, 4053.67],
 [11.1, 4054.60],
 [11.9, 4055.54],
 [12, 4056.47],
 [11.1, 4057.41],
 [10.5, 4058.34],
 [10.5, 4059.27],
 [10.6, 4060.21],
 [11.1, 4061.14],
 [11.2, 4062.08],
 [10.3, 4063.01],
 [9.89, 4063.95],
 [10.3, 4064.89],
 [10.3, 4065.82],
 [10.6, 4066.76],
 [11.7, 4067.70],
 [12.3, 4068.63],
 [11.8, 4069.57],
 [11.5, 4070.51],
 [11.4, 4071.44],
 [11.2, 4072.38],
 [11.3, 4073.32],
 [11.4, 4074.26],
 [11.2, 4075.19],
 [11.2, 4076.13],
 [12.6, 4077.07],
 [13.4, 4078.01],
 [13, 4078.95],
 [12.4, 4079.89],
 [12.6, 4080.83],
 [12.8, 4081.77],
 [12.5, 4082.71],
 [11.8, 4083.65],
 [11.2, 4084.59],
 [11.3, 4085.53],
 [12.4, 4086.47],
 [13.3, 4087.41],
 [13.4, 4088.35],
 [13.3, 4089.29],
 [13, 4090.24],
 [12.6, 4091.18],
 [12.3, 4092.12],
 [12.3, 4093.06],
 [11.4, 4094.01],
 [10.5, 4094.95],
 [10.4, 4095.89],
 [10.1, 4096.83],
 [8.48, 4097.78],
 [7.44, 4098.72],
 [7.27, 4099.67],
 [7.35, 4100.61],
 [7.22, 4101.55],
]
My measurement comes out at 1.54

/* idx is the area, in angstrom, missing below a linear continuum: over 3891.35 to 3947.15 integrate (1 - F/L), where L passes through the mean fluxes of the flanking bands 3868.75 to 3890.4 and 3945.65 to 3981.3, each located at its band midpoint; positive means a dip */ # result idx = -4.25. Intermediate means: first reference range 7.62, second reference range 7.91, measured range 8.34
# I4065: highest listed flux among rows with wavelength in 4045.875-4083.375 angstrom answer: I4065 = 13.4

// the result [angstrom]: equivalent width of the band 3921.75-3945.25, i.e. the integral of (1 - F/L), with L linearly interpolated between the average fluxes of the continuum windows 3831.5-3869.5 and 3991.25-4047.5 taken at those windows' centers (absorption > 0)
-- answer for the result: 5.9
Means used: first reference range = 7.65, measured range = 7.13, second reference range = 11.5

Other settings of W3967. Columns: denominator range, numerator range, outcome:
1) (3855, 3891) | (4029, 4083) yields 1.62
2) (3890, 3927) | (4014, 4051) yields 1.38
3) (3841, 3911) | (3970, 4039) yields 1.40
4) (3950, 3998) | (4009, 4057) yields 1.38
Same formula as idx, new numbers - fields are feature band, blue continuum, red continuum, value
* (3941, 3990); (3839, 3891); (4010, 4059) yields 7.76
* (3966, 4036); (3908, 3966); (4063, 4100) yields -2.47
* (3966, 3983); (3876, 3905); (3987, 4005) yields 6.12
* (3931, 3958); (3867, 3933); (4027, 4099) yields 2.86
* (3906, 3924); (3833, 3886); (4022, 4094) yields -1.66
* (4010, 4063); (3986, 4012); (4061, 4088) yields -0.20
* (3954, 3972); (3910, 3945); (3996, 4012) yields 5.28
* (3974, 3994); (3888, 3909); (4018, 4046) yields 0.98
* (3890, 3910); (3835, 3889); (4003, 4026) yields 1.14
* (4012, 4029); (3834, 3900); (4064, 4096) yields -1.95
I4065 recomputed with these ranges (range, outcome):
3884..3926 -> 10.8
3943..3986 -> 11.2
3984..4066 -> 13.6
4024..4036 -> 12.1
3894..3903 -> 9.55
